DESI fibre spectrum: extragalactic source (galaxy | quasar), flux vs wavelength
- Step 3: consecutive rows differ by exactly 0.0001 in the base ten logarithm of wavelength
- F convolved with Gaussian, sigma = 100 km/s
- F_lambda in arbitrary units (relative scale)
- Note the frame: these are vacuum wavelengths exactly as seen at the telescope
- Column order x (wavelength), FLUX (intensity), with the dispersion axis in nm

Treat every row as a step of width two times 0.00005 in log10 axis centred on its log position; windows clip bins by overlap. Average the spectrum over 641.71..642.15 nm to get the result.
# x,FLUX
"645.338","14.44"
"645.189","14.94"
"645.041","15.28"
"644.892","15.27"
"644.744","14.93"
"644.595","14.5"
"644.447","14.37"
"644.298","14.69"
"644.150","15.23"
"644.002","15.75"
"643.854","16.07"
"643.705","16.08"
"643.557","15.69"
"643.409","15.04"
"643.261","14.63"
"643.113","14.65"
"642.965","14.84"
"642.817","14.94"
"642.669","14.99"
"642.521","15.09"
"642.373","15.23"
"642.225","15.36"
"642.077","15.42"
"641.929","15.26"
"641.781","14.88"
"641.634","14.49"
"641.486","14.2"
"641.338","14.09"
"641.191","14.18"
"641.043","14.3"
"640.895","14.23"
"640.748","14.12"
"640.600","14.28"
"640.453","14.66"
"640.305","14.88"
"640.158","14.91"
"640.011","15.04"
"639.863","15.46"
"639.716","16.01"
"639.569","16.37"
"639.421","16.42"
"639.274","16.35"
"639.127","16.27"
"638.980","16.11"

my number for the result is 15.2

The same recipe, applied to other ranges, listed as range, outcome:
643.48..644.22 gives 15.8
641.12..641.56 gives 14.2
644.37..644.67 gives 14.4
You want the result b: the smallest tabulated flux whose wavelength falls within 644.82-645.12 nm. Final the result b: 15.27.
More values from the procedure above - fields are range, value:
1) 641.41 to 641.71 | 14.2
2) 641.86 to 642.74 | 14.99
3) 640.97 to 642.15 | 14.09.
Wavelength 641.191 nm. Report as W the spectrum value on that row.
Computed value 14.18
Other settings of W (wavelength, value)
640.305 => 14.88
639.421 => 16.42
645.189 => 14.94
